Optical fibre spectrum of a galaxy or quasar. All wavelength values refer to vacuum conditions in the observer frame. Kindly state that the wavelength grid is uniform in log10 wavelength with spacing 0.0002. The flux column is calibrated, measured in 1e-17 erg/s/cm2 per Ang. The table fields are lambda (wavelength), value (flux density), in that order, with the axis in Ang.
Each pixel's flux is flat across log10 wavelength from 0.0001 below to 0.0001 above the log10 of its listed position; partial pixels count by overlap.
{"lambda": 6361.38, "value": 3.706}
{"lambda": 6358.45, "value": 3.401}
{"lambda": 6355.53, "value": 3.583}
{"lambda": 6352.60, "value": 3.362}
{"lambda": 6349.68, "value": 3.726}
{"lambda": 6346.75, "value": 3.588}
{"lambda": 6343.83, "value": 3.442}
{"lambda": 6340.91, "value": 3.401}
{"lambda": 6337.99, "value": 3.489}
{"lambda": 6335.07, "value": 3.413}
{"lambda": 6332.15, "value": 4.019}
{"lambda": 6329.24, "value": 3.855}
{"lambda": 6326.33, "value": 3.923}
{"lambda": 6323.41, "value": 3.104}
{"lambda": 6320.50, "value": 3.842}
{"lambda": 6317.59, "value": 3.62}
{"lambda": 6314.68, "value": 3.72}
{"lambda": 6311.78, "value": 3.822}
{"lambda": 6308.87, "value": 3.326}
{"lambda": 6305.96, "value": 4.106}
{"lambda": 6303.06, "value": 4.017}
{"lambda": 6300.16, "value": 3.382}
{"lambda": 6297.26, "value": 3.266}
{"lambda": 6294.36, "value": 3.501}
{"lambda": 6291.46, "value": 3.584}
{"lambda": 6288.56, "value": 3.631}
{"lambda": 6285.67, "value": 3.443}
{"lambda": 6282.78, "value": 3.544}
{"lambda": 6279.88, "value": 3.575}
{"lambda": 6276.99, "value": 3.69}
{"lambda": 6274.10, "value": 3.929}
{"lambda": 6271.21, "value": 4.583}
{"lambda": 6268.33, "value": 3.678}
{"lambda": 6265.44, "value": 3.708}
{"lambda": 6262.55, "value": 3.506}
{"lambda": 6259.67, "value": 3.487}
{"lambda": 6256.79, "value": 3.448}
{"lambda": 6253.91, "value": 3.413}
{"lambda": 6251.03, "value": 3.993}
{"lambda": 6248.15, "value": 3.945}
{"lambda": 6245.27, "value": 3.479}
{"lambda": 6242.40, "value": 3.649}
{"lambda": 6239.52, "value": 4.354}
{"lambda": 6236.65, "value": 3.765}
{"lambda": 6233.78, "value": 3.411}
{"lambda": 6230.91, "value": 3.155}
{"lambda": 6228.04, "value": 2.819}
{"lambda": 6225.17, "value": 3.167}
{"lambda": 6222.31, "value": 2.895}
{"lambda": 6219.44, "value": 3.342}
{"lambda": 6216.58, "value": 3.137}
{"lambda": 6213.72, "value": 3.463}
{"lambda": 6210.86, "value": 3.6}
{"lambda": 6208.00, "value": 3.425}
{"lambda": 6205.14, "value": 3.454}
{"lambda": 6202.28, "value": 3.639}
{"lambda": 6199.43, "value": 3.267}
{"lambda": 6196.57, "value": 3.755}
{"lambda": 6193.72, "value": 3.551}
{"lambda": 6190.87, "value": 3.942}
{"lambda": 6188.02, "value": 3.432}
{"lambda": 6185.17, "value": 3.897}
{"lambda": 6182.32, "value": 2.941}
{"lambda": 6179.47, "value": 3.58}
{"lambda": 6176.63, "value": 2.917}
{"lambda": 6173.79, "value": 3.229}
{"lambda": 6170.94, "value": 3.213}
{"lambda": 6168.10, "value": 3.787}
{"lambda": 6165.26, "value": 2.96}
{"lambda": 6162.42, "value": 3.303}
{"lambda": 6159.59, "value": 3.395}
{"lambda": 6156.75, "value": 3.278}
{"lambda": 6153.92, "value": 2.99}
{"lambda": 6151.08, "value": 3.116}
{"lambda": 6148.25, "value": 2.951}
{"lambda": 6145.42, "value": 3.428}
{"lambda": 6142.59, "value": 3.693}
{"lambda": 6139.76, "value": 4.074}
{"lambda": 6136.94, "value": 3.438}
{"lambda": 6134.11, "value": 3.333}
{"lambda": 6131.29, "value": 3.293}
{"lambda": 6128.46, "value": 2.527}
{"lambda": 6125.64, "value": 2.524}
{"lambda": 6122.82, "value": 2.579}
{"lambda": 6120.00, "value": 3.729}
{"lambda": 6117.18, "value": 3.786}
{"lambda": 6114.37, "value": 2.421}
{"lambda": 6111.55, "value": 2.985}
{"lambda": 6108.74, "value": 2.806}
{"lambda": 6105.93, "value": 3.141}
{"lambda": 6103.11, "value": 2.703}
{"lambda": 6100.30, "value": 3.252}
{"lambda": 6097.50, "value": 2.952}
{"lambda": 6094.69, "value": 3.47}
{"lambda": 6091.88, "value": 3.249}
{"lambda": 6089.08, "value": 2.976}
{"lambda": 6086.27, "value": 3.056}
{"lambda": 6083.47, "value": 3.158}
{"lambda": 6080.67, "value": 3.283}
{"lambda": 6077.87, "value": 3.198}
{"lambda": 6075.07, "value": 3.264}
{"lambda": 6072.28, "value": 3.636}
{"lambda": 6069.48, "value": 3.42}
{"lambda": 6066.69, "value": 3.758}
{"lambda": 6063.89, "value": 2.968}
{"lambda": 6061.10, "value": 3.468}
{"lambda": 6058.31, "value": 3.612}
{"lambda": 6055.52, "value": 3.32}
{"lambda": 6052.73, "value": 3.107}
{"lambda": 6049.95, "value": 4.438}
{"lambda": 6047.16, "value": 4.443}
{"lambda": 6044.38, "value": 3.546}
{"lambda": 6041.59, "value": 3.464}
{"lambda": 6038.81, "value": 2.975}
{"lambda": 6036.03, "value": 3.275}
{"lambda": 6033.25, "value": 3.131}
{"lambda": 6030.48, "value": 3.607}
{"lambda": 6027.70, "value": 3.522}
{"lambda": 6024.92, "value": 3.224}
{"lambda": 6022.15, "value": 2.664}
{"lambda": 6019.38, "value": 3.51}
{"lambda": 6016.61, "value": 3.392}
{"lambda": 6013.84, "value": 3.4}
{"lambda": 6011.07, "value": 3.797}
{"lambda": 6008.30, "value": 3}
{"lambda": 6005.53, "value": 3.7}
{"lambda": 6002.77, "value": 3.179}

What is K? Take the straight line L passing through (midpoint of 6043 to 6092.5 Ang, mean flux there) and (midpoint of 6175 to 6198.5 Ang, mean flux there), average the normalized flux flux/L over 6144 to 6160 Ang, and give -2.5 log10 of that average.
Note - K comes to 0.098 mag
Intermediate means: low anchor 3.44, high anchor 3.49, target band 3.18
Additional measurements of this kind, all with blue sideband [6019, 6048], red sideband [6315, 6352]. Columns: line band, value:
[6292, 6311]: 0.00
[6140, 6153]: 0.04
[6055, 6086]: 0.01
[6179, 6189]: 0.01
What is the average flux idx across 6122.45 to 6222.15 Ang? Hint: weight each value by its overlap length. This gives 3.33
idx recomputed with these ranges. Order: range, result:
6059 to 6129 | 3.14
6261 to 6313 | 3.68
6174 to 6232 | 3.37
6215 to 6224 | 3.13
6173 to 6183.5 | 3.17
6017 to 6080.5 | 3.43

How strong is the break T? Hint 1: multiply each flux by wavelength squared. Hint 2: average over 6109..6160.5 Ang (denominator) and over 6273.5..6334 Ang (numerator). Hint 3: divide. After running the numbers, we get 1.21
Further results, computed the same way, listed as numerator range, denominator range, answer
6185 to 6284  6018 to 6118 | 1.14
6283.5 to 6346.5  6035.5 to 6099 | 1.15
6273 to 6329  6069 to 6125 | 1.24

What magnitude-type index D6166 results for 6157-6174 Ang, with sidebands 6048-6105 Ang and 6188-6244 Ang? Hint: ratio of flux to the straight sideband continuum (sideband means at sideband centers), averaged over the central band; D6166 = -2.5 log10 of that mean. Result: 0.03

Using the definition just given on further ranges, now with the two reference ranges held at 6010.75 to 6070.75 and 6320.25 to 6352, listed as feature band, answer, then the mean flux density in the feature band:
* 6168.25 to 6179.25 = 0.09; 3.25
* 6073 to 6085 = 0.07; 3.25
